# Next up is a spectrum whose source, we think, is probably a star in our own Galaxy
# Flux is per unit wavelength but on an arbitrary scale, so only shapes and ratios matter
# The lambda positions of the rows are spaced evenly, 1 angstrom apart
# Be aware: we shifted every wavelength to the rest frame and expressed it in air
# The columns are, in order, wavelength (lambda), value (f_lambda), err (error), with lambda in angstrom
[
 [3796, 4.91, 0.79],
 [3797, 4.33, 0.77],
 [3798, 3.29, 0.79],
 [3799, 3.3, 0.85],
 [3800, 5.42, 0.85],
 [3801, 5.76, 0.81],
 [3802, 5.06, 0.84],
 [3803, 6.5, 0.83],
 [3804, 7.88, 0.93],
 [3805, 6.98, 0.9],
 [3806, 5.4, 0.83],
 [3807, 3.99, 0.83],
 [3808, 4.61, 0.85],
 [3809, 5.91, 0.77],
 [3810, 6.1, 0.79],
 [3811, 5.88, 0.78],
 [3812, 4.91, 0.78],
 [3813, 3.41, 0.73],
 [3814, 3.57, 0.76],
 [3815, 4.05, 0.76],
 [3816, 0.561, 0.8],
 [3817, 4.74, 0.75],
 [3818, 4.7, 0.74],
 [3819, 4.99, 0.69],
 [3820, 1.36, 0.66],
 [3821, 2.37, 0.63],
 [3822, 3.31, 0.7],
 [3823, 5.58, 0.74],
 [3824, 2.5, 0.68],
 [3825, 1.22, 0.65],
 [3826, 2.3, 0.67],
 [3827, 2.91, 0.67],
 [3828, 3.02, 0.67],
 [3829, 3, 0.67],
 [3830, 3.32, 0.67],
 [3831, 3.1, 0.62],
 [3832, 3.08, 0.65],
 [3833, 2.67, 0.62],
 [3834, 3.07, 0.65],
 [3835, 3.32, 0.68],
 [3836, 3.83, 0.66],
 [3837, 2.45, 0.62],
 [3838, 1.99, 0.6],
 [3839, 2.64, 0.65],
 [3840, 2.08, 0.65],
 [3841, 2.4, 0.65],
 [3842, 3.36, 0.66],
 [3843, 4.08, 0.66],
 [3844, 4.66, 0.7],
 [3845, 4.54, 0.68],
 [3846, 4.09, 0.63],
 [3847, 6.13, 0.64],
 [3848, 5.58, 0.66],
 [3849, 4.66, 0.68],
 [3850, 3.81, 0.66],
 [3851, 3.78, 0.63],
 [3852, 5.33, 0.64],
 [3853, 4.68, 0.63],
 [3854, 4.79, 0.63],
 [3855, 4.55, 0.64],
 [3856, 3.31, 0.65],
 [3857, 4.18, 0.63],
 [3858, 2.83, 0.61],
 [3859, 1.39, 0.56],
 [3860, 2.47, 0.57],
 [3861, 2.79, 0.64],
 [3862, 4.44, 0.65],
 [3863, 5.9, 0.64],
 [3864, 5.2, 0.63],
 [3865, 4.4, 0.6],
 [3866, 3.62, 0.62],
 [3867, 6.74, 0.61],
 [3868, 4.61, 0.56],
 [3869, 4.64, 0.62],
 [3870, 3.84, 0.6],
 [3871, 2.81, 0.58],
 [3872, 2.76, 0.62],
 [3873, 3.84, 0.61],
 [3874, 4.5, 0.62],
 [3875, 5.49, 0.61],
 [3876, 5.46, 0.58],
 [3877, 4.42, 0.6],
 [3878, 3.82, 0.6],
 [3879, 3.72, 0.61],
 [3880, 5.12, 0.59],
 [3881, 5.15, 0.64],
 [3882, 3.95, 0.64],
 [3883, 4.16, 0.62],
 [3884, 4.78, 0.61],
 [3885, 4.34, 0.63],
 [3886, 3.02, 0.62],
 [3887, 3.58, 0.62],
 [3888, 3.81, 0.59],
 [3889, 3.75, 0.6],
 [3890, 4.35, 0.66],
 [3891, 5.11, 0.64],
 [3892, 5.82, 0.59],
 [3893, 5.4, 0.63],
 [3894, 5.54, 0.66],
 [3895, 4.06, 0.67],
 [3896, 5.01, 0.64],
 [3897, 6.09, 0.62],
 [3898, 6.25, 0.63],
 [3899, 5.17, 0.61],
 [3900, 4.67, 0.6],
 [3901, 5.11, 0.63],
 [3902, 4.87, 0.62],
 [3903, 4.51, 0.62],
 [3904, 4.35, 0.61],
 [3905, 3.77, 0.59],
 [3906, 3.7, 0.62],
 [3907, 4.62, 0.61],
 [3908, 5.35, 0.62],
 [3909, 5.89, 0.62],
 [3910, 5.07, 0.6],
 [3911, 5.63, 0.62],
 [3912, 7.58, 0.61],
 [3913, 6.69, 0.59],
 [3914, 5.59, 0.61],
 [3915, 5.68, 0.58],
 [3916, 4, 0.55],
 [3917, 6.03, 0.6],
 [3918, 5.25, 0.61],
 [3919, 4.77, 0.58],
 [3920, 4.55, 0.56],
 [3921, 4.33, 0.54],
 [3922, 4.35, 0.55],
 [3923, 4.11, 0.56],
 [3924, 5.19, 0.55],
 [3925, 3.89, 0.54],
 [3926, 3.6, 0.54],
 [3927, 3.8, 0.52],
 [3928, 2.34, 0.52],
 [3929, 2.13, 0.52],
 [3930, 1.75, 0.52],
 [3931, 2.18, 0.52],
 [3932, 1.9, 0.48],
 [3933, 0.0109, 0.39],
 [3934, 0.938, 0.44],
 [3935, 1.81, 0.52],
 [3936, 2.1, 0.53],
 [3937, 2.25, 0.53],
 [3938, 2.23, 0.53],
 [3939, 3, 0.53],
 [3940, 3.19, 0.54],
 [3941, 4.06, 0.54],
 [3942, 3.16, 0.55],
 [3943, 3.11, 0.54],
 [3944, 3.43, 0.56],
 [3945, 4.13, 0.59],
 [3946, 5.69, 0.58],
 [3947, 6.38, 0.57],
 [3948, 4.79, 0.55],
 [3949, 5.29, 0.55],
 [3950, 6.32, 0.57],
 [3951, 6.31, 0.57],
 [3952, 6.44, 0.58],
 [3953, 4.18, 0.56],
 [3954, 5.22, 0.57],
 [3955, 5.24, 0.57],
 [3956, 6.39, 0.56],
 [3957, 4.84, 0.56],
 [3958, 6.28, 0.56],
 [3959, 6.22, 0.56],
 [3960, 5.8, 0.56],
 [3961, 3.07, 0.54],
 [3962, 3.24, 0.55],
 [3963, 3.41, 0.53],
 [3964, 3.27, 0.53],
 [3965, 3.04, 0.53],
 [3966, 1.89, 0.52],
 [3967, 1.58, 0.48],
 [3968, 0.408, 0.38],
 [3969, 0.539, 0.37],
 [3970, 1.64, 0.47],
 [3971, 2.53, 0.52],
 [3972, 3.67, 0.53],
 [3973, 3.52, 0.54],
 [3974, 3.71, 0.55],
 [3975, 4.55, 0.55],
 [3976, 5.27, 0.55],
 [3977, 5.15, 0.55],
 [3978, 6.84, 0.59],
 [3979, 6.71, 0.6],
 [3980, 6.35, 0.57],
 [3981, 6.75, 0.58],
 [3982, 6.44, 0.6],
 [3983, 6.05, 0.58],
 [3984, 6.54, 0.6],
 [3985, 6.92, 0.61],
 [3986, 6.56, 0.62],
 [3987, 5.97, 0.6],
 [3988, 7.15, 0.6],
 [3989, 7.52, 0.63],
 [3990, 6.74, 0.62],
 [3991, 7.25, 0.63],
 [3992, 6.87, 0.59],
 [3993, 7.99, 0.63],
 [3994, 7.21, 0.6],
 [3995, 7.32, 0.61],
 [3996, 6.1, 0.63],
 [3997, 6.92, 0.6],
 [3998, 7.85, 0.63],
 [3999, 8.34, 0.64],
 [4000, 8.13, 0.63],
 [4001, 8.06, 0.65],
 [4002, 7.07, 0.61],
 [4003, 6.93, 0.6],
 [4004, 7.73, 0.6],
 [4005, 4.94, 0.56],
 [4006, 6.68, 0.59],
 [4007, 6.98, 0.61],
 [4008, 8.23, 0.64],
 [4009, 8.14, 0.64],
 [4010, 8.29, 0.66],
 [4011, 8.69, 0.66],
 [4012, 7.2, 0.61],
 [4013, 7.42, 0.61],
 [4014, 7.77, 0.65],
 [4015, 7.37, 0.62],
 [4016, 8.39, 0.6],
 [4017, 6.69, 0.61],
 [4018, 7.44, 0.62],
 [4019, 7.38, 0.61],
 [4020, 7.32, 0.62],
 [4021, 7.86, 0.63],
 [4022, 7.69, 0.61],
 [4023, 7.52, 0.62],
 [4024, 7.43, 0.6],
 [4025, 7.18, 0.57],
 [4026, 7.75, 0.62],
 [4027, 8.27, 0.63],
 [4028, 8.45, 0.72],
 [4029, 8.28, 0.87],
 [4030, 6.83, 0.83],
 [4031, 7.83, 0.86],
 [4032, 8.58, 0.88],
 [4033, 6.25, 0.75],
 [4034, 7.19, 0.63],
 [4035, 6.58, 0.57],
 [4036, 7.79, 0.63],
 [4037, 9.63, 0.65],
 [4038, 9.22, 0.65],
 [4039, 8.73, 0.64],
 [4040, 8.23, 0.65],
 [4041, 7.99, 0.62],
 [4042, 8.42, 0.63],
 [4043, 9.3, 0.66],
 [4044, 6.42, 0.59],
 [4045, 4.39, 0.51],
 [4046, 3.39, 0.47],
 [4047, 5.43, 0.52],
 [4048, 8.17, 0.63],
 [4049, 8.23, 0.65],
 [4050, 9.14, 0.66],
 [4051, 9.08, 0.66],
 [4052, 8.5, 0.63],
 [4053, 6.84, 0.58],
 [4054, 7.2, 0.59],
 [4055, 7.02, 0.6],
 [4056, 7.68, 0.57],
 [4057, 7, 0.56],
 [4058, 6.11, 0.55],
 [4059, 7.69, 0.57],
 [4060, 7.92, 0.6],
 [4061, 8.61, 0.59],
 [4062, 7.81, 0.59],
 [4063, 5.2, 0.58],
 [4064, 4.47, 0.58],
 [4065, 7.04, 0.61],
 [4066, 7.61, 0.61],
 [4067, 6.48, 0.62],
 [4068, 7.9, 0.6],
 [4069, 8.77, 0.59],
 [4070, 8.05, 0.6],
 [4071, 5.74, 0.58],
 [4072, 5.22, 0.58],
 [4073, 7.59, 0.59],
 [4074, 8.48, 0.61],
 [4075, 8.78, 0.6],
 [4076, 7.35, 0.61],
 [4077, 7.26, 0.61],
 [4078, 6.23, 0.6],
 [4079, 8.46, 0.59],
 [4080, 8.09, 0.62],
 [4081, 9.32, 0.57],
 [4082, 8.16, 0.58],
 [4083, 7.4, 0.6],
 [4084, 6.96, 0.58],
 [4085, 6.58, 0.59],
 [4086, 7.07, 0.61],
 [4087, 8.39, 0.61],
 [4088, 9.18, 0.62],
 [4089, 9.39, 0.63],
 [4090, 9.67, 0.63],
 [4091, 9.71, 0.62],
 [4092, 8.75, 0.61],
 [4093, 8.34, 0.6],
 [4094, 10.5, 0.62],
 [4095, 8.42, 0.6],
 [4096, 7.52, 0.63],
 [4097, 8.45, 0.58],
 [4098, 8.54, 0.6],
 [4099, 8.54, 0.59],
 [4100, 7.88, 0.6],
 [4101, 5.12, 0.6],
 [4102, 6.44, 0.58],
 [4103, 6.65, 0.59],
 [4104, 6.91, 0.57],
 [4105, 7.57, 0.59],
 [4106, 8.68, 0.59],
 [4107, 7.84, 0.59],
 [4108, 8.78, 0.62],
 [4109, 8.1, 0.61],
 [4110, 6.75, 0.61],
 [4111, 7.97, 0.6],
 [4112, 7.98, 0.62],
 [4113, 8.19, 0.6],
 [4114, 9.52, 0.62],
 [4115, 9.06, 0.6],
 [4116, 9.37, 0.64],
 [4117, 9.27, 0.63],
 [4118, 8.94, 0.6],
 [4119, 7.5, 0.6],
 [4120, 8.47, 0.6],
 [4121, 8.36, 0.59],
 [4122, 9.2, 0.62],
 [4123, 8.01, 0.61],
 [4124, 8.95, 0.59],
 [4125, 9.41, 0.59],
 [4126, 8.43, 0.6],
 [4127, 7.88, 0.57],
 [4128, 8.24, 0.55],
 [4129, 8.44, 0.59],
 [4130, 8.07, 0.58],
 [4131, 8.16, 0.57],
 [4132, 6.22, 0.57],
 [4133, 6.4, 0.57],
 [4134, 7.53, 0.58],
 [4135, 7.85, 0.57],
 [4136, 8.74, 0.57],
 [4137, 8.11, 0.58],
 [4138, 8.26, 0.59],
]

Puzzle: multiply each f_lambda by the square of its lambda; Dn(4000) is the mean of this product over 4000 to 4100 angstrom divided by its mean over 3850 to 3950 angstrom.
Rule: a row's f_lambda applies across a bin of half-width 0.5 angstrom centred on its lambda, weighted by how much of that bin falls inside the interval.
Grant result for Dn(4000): 1.96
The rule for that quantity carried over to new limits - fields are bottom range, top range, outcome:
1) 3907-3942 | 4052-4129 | 2.23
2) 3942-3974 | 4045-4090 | 1.91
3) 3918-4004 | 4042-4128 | 1.75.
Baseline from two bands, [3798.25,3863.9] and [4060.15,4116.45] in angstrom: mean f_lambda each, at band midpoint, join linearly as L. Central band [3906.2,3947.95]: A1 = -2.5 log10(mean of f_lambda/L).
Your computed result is 0.33 mag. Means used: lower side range 3.95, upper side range 7.84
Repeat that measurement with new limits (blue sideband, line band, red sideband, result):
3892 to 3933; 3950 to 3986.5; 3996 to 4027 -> 0.32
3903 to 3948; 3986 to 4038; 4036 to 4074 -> -0.20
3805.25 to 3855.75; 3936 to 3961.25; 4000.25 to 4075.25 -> 0.26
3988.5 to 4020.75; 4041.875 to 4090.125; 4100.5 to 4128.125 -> 0.05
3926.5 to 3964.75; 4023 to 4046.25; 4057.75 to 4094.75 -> -0.17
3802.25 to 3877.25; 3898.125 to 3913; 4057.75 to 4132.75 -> -0.02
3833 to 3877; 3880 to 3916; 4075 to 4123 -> -0.05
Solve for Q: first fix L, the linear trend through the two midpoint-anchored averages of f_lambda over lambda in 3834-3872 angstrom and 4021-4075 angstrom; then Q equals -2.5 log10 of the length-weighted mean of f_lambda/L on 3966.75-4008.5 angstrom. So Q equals 0.08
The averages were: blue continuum 3.92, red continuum 7.46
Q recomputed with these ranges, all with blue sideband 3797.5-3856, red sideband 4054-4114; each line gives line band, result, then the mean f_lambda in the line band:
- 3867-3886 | 0.09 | 4.33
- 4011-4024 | -0.12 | 7.55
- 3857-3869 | 0.12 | 4.07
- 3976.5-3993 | -0.06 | 6.65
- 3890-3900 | -0.07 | 5.3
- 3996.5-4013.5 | -0.14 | 7.51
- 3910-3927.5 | 0.07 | 5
